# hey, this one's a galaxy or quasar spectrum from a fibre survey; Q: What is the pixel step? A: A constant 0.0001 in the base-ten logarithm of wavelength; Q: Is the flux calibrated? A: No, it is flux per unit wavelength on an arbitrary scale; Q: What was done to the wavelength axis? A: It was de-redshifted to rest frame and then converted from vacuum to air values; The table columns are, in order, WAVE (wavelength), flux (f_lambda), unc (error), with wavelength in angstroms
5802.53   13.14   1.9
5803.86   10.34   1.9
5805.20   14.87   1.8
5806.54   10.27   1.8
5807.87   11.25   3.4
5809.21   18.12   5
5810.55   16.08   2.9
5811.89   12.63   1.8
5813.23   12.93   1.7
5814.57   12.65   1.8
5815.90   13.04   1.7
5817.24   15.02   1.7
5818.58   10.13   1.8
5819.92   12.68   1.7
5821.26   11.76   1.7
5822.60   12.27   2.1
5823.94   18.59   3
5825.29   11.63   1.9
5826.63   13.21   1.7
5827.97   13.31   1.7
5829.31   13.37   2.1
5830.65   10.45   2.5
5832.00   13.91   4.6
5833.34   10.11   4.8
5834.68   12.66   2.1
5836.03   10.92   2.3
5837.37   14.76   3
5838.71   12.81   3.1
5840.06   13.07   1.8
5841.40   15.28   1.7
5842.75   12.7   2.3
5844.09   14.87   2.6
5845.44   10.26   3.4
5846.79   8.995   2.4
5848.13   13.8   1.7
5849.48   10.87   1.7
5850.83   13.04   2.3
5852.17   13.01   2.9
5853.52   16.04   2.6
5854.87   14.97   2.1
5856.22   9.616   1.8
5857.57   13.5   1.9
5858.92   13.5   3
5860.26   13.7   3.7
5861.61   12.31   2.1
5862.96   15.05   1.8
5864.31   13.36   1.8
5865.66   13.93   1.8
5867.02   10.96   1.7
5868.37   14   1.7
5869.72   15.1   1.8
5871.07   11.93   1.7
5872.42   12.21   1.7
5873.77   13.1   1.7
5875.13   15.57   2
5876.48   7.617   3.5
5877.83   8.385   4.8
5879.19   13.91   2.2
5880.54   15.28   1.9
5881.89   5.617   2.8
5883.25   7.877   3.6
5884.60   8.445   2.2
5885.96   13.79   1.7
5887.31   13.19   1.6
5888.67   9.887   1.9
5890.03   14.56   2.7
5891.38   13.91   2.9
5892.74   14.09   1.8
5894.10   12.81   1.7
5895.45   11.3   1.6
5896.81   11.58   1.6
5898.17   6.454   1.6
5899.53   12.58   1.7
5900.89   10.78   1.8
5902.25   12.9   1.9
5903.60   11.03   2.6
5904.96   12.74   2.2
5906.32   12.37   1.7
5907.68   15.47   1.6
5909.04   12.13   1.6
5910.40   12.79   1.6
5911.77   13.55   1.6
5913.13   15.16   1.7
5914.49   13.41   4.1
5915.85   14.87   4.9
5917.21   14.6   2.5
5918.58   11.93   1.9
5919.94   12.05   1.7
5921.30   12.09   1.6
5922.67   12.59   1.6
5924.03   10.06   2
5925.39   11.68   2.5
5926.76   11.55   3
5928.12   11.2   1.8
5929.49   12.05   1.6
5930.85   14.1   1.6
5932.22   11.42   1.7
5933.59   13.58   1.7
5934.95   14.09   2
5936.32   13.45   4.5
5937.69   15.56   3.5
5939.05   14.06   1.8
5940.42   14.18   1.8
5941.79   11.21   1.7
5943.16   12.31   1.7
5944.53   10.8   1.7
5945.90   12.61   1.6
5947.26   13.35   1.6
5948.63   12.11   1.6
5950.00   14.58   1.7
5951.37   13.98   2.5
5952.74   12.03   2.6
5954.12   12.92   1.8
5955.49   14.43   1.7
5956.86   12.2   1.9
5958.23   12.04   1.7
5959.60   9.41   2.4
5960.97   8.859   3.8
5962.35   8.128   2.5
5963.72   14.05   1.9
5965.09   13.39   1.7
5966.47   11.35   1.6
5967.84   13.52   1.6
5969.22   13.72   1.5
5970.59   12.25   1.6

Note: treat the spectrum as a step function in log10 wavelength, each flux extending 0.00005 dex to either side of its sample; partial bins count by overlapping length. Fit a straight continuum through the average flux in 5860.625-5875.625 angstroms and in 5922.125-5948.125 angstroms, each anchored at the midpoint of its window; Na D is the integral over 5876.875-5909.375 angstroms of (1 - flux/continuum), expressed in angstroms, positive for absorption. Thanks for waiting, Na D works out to 3.5 angstroms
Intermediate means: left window 13.4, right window 12.6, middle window 11.7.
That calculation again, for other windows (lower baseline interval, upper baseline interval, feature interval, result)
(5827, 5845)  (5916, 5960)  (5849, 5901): 2.25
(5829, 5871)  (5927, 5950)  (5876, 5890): 2.47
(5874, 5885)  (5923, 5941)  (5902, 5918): -2.10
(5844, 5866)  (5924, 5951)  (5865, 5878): 0.47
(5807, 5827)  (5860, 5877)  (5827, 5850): 1.32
